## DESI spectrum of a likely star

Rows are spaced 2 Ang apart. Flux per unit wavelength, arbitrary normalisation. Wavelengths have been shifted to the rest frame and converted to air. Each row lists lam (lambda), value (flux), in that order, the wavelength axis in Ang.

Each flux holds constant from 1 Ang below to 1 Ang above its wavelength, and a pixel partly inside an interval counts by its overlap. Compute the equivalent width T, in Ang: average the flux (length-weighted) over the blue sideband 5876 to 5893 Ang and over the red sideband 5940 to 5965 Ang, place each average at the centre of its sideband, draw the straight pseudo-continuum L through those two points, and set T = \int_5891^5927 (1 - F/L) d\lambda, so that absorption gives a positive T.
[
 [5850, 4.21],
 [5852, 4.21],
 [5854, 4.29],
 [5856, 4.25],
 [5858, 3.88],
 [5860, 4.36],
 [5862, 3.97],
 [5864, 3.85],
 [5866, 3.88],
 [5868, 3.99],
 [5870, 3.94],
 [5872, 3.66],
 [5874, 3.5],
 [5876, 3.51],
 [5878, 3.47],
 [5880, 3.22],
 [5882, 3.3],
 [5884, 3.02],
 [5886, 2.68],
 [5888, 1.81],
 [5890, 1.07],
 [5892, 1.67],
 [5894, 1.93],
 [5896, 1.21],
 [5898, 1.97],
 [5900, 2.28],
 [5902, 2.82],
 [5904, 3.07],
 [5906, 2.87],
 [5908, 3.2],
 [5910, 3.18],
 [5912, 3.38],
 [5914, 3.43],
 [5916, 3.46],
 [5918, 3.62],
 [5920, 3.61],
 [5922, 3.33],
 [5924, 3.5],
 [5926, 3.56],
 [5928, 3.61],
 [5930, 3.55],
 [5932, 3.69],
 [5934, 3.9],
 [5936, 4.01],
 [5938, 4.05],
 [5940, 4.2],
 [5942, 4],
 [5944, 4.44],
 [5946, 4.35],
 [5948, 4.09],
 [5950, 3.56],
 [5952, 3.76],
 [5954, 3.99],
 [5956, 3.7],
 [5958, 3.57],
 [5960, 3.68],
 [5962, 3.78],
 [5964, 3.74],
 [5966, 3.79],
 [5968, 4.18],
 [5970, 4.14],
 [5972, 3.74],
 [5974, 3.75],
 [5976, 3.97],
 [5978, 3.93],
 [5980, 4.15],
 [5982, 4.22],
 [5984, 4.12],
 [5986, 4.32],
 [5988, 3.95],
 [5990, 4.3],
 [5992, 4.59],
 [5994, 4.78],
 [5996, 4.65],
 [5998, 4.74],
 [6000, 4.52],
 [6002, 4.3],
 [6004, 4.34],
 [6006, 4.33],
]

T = 2.3 Ang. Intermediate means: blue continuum 2.59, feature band 2.89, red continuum 3.9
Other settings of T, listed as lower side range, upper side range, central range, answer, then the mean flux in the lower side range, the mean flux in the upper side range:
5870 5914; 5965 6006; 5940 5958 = -1.6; 2.75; 4.23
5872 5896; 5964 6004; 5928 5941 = -1.7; 2.63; 4.21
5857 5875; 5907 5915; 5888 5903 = 7.1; 3.89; 3.3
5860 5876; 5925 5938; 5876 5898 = 8.3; 3.84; 3.75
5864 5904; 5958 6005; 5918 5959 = -3.0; 2.82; 4.15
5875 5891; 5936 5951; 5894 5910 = 3.5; 2.76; 4.09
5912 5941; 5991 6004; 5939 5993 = 2.2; 3.67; 4.58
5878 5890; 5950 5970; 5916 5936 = -1.8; 2.72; 3.8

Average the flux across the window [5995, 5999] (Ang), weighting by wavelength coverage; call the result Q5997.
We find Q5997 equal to 4.7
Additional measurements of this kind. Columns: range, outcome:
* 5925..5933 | 3.6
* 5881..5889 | 2.7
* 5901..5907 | 2.92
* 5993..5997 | 4.71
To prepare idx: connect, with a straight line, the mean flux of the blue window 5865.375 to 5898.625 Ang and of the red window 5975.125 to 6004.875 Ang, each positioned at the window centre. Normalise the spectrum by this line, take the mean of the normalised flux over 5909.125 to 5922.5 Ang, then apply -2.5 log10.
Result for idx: -0.05 mag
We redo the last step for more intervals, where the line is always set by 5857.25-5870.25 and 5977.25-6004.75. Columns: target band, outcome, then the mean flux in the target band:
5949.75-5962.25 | 0.14 mag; 3.73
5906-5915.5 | 0.25 mag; 3.26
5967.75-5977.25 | 0.10 mag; 3.94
